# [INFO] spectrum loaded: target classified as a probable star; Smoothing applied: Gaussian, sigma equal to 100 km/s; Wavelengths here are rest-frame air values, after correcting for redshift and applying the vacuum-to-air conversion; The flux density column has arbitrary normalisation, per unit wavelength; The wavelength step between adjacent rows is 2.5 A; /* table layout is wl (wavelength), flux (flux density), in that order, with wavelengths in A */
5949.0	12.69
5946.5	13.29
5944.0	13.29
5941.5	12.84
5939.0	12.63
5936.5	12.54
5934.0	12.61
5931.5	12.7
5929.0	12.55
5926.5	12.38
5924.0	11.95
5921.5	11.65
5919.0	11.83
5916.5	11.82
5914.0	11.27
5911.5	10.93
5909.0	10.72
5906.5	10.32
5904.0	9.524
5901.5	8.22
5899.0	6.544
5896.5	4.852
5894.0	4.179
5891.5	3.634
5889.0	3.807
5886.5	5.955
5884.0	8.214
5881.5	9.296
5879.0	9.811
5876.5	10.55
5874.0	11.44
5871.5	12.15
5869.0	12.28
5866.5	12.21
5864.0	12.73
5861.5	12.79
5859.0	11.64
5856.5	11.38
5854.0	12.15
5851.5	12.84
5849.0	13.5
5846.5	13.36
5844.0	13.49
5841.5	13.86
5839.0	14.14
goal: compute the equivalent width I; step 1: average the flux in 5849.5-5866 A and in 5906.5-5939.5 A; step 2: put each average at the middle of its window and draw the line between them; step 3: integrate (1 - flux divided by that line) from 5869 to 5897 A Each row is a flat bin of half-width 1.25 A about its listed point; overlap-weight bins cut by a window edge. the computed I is 9.8 A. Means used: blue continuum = 12.3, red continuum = 11.9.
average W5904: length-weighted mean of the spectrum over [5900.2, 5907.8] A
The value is 9.35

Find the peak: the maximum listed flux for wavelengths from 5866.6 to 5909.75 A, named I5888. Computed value 12.28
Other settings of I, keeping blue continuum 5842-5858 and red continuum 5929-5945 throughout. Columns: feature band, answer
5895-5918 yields 6.2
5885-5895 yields 6.5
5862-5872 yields 0.3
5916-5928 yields 0.8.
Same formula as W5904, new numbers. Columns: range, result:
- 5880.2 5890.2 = 6.85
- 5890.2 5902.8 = 5.5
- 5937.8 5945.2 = 12.9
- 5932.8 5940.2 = 12.6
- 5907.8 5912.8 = 10.8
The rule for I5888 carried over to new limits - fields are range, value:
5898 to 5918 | 11.82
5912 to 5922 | 11.83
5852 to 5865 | 12.79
